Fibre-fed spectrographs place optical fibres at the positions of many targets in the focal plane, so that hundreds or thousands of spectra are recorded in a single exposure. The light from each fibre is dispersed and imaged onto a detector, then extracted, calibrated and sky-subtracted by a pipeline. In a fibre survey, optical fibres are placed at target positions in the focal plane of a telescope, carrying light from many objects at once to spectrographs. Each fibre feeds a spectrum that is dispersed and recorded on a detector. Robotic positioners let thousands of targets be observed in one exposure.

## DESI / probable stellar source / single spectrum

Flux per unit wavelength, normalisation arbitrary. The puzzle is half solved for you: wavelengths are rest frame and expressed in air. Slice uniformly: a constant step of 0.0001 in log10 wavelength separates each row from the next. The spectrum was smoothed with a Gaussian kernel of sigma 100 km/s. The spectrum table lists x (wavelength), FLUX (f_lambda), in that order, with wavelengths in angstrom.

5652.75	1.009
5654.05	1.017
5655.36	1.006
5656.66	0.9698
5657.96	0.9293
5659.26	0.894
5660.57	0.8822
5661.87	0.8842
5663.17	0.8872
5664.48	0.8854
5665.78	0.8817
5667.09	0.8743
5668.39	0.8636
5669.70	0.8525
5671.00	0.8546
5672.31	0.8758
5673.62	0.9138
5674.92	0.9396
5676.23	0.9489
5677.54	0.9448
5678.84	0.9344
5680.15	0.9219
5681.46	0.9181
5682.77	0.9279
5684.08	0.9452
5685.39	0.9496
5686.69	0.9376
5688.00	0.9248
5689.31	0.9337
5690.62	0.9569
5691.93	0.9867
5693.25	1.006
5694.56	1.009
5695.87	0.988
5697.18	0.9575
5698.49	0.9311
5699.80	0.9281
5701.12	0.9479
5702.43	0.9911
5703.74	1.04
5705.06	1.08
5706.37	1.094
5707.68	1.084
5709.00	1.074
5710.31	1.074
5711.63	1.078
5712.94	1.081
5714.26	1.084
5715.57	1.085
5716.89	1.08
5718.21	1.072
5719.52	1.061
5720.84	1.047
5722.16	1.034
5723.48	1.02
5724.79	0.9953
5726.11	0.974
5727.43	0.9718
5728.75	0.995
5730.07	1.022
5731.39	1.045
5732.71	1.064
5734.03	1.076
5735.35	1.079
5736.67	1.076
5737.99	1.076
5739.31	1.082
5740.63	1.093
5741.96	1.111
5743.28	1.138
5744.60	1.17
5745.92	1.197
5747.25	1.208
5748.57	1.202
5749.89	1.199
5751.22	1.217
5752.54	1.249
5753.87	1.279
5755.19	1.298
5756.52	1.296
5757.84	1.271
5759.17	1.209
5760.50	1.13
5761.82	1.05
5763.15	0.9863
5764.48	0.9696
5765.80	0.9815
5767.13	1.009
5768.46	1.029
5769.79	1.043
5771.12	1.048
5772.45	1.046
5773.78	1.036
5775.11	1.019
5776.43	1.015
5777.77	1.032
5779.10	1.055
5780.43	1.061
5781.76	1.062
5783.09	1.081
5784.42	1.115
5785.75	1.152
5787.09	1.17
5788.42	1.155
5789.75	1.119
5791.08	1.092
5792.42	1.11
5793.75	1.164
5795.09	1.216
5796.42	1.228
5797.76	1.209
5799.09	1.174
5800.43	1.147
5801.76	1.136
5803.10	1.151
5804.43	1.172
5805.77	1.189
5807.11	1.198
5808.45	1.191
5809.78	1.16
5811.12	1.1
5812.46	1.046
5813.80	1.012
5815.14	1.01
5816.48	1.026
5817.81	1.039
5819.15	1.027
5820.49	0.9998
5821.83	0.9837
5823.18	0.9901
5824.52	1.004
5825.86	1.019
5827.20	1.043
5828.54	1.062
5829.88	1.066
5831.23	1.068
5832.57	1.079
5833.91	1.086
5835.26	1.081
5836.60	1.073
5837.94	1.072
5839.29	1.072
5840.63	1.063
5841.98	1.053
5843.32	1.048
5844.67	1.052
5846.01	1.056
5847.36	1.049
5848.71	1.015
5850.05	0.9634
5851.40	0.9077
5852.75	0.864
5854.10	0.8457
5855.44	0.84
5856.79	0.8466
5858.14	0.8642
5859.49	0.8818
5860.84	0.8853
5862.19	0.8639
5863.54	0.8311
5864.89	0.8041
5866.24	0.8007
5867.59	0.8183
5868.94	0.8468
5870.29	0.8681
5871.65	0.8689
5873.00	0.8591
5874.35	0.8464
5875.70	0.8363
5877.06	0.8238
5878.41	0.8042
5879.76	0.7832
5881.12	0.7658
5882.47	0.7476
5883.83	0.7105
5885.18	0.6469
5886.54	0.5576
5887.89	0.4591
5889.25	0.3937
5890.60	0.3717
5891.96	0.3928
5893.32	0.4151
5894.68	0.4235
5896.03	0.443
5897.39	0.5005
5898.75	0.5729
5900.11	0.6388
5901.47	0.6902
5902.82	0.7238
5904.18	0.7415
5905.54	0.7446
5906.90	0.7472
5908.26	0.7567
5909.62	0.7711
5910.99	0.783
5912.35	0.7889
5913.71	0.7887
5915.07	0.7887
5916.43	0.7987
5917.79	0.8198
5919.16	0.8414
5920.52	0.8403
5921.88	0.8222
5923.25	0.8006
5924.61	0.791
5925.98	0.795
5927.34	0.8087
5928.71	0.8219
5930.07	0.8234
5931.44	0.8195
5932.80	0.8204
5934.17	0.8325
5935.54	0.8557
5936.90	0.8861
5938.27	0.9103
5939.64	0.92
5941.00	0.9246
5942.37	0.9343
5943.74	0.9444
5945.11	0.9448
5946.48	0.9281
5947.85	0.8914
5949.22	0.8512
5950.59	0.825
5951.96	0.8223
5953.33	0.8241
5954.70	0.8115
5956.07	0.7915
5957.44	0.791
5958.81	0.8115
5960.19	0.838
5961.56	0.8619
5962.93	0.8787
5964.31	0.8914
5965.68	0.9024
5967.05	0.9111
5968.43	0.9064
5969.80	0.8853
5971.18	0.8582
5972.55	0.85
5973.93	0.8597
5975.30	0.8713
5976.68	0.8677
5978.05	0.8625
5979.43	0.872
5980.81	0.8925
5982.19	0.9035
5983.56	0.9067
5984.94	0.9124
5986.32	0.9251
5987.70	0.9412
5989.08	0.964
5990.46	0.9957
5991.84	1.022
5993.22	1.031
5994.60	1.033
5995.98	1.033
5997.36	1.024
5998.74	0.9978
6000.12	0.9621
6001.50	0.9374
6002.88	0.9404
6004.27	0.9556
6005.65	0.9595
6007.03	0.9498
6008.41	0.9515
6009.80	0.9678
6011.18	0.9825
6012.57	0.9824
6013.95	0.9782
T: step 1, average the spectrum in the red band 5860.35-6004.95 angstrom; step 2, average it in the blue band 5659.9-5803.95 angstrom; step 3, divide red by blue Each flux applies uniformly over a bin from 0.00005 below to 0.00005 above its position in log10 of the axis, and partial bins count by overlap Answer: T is 0.78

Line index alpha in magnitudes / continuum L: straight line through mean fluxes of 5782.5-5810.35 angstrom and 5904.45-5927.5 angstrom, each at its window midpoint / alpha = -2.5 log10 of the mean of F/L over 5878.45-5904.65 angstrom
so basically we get 0.433 mag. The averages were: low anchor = 1.16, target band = 0.582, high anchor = 0.792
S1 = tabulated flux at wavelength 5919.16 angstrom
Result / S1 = 0.8414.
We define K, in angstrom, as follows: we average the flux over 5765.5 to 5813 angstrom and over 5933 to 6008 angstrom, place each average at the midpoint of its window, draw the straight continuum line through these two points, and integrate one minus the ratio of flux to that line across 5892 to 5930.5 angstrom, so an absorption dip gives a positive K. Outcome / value 10.0 angstrom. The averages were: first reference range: 1.11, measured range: 0.718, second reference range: 0.905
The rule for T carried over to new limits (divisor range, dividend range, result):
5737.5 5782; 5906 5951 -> 0.75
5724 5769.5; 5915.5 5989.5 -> 0.78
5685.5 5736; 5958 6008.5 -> 0.90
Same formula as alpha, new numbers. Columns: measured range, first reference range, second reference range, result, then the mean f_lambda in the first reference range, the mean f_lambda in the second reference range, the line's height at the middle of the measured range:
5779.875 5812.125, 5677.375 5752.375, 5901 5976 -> -0.19 mag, 1.04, 0.836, 0.966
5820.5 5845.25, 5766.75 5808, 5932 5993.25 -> 0.00 mag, 1.11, 0.886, 1.05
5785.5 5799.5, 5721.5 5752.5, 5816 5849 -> -0.10 mag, 1.09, 1.05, 1.07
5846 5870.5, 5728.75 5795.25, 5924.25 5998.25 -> 0.14 mag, 1.11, 0.888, 1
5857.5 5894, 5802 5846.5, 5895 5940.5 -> 0.24 mag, 1.07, 0.771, 0.905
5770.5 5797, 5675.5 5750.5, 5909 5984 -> -0.13 mag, 1.03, 0.852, 0.978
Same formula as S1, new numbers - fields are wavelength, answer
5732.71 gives 1.064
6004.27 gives 0.9556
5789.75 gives 1.119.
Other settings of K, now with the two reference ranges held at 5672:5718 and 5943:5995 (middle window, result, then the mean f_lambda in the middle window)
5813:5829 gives -1.2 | 1.02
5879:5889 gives 2.9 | 0.657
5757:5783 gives -2.6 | 1.06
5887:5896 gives 4.9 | 0.416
